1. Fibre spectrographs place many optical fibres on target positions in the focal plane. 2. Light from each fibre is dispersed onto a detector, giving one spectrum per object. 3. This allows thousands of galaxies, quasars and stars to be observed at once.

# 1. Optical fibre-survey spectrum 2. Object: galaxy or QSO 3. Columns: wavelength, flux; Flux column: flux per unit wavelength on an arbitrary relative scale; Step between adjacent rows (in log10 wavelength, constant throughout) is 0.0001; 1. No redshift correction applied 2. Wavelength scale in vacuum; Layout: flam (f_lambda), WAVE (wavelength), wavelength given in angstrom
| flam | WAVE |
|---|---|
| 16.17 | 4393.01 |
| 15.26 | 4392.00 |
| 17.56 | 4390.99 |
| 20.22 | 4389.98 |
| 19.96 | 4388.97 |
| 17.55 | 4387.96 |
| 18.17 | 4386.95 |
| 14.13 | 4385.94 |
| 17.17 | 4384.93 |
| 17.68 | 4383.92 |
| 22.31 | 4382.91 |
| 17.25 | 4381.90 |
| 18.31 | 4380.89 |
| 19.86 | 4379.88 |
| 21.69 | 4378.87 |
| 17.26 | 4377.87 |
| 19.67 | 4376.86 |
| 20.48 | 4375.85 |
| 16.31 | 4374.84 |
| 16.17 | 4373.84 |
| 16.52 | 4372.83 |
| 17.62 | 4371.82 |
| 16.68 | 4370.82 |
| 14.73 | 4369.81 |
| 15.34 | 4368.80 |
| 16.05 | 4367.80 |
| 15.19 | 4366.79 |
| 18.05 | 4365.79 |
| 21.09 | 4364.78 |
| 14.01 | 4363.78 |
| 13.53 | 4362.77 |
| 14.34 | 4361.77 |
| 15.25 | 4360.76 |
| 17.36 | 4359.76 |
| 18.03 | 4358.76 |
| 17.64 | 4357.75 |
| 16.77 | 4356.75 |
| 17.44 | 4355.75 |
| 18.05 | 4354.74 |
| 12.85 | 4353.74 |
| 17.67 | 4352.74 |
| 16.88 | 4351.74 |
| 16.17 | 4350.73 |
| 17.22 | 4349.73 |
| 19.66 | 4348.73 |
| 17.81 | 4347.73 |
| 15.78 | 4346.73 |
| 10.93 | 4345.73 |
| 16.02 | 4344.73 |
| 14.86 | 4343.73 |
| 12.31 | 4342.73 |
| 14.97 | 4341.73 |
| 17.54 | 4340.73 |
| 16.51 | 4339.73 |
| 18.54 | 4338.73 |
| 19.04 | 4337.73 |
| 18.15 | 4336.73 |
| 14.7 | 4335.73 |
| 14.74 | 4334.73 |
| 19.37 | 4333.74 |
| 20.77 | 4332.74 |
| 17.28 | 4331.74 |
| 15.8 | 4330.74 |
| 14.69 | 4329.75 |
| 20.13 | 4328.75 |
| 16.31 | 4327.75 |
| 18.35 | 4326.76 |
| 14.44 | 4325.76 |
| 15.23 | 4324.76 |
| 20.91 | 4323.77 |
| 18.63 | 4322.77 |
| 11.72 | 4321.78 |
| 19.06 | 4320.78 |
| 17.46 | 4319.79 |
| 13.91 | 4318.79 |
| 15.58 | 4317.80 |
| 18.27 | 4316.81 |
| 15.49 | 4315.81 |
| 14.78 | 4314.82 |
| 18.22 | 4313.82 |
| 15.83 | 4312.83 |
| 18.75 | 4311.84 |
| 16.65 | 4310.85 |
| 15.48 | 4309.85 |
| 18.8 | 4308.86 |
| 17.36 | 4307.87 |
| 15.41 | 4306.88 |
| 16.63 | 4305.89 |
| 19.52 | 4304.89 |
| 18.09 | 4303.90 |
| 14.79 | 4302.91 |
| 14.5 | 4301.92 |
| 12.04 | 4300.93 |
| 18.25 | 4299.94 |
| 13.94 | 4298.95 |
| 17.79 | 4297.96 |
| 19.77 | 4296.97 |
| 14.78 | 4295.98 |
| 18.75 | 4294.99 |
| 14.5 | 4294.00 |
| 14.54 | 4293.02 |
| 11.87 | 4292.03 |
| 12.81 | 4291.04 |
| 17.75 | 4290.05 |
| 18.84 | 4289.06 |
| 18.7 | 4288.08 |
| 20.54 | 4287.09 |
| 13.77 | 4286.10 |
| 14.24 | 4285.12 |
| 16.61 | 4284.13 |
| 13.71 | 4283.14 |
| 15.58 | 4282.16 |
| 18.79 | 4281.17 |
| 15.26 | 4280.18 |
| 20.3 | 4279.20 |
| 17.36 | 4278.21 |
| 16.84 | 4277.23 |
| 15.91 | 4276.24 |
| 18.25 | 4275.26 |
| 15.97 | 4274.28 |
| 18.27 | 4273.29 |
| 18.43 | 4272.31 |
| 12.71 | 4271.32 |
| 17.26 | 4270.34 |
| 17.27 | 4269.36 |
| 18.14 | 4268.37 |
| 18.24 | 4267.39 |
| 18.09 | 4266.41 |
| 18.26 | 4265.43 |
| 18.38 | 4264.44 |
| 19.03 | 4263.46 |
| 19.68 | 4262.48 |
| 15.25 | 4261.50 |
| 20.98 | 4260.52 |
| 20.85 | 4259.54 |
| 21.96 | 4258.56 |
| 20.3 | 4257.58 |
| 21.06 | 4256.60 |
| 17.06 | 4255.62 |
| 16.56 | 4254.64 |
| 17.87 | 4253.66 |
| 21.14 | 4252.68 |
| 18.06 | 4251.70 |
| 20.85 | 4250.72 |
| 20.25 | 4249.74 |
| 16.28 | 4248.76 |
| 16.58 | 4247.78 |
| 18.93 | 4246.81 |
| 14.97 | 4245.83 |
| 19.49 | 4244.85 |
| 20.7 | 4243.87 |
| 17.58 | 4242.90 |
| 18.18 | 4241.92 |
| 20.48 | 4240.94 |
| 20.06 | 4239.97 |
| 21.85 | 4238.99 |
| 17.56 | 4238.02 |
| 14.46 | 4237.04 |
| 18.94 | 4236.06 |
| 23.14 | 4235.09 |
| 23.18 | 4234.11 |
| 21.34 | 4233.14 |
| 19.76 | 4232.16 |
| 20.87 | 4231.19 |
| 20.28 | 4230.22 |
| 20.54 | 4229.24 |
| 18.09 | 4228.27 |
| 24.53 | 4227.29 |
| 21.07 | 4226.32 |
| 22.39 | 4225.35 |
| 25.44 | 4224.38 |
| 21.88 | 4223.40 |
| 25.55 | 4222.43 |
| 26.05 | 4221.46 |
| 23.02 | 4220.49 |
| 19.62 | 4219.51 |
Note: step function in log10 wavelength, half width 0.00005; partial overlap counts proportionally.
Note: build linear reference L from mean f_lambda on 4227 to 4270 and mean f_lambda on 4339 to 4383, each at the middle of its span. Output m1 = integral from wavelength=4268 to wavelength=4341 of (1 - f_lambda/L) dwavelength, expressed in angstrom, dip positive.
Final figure 5.18 angstrom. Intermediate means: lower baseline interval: 19.2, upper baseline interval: 16.8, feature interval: 16.7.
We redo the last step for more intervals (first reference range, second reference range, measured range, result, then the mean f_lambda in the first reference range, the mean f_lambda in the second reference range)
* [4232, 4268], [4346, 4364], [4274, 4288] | 1.2 angstrom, 19.1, 16.4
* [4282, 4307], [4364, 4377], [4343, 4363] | 0.8 angstrom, 16.1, 17.1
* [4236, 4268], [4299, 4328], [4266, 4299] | 1.9 angstrom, 18.8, 16.5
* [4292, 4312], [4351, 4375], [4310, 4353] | -0.7 angstrom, 16.4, 16.4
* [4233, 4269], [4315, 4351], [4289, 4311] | 1.8 angstrom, 19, 16.6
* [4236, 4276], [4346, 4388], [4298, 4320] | 1.8 angstrom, 18.4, 17.1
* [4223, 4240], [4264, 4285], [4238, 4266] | 0.0 angstrom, 20.9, 17.1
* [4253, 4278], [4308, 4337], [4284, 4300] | 1.2 angstrom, 18.1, 16.9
